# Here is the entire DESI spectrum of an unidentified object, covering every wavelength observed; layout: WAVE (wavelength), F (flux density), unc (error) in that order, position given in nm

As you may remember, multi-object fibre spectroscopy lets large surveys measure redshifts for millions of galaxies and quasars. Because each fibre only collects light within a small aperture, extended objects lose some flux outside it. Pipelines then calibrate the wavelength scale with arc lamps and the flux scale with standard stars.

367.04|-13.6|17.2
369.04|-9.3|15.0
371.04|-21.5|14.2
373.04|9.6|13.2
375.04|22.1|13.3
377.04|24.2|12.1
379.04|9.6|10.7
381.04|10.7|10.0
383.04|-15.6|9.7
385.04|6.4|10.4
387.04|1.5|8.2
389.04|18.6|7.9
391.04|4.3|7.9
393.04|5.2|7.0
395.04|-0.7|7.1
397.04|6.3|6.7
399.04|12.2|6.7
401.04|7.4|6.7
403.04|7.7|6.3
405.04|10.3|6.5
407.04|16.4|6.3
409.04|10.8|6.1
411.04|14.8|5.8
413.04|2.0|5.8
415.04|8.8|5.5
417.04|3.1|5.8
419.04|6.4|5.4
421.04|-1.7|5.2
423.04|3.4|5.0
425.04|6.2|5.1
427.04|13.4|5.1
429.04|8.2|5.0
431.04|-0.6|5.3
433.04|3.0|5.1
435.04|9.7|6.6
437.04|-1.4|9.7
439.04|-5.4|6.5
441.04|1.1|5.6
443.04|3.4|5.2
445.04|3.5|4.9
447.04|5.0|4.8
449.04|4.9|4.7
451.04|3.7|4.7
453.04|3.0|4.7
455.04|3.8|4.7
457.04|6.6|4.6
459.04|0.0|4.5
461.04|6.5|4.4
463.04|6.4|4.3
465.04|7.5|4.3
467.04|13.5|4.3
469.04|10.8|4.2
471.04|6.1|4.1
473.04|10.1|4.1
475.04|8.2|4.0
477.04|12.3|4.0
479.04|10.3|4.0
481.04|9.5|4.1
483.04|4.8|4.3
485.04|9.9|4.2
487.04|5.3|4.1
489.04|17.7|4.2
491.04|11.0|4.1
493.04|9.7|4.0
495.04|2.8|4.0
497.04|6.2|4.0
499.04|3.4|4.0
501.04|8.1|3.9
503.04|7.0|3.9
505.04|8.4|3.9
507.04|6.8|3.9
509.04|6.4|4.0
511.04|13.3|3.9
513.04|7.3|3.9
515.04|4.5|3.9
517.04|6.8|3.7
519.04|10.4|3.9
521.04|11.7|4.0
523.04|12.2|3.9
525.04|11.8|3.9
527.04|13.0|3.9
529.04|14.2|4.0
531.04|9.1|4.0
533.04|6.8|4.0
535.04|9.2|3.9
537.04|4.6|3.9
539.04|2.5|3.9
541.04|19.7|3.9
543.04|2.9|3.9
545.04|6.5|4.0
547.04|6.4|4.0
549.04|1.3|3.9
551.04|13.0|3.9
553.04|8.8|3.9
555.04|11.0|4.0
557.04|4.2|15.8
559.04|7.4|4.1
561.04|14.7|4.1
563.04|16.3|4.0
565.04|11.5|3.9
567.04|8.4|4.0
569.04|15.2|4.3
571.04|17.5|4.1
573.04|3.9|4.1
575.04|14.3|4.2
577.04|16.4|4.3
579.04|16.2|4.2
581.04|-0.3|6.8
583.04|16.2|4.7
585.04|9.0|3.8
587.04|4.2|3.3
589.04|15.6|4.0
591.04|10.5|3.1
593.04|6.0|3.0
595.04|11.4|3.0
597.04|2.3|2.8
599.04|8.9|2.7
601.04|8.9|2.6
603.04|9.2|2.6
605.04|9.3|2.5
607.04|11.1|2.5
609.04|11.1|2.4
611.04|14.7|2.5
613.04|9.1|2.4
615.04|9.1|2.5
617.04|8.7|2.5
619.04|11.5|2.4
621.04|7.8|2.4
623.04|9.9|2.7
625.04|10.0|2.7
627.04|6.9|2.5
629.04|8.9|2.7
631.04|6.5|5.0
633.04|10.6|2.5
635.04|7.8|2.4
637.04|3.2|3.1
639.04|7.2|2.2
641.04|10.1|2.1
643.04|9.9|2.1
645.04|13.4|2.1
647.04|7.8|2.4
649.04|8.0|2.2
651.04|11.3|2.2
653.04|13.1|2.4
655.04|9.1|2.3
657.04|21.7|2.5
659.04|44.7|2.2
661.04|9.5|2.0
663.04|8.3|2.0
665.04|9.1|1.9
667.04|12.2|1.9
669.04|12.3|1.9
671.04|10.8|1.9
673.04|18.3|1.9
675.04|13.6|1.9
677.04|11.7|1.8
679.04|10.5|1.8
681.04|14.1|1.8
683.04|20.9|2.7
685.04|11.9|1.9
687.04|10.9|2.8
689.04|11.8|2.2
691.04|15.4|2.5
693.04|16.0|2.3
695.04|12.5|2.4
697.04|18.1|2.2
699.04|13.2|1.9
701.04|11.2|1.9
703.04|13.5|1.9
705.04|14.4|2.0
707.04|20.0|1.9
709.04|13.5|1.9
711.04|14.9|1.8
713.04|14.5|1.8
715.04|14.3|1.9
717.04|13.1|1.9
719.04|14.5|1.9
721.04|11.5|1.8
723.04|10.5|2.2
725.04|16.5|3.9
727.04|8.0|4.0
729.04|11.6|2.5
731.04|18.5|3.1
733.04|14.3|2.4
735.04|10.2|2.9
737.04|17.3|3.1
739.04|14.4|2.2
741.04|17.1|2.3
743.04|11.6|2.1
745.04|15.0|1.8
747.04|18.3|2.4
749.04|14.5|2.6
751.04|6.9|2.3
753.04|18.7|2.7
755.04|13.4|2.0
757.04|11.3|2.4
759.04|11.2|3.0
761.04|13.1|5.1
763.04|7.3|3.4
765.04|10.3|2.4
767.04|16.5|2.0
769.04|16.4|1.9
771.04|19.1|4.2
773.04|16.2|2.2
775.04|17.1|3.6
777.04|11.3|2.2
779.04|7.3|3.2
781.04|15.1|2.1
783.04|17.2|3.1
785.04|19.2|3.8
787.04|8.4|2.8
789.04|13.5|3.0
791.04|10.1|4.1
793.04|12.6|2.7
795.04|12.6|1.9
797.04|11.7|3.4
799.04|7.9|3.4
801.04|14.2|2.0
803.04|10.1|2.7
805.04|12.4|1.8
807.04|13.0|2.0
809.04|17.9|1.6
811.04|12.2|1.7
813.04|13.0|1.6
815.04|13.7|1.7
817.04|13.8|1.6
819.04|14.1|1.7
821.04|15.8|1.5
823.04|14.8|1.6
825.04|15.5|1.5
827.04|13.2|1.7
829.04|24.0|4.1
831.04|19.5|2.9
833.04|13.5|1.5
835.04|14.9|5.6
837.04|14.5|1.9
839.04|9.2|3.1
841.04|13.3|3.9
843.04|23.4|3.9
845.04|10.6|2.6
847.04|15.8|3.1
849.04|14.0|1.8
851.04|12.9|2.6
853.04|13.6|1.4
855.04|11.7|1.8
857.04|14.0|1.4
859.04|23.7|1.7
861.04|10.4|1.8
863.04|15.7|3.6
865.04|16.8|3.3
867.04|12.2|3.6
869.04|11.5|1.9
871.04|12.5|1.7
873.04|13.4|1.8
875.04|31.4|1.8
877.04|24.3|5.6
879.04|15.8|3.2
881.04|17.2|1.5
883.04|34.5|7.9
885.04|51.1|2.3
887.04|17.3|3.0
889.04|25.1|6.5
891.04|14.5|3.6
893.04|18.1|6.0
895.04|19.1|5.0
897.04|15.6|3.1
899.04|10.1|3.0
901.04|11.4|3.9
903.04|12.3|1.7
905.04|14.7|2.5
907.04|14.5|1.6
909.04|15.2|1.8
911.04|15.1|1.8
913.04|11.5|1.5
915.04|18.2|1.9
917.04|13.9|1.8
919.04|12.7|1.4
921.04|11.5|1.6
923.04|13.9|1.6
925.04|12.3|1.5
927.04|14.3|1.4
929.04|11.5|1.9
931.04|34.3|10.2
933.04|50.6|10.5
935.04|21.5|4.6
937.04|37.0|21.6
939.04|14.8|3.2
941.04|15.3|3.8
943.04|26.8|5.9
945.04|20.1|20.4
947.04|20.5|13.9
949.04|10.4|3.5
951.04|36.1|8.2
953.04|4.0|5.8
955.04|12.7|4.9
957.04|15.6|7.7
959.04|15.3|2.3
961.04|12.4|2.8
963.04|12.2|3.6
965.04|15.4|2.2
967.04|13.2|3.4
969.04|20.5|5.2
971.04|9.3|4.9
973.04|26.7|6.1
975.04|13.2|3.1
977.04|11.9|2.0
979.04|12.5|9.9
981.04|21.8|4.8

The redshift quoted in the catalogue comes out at 0.77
